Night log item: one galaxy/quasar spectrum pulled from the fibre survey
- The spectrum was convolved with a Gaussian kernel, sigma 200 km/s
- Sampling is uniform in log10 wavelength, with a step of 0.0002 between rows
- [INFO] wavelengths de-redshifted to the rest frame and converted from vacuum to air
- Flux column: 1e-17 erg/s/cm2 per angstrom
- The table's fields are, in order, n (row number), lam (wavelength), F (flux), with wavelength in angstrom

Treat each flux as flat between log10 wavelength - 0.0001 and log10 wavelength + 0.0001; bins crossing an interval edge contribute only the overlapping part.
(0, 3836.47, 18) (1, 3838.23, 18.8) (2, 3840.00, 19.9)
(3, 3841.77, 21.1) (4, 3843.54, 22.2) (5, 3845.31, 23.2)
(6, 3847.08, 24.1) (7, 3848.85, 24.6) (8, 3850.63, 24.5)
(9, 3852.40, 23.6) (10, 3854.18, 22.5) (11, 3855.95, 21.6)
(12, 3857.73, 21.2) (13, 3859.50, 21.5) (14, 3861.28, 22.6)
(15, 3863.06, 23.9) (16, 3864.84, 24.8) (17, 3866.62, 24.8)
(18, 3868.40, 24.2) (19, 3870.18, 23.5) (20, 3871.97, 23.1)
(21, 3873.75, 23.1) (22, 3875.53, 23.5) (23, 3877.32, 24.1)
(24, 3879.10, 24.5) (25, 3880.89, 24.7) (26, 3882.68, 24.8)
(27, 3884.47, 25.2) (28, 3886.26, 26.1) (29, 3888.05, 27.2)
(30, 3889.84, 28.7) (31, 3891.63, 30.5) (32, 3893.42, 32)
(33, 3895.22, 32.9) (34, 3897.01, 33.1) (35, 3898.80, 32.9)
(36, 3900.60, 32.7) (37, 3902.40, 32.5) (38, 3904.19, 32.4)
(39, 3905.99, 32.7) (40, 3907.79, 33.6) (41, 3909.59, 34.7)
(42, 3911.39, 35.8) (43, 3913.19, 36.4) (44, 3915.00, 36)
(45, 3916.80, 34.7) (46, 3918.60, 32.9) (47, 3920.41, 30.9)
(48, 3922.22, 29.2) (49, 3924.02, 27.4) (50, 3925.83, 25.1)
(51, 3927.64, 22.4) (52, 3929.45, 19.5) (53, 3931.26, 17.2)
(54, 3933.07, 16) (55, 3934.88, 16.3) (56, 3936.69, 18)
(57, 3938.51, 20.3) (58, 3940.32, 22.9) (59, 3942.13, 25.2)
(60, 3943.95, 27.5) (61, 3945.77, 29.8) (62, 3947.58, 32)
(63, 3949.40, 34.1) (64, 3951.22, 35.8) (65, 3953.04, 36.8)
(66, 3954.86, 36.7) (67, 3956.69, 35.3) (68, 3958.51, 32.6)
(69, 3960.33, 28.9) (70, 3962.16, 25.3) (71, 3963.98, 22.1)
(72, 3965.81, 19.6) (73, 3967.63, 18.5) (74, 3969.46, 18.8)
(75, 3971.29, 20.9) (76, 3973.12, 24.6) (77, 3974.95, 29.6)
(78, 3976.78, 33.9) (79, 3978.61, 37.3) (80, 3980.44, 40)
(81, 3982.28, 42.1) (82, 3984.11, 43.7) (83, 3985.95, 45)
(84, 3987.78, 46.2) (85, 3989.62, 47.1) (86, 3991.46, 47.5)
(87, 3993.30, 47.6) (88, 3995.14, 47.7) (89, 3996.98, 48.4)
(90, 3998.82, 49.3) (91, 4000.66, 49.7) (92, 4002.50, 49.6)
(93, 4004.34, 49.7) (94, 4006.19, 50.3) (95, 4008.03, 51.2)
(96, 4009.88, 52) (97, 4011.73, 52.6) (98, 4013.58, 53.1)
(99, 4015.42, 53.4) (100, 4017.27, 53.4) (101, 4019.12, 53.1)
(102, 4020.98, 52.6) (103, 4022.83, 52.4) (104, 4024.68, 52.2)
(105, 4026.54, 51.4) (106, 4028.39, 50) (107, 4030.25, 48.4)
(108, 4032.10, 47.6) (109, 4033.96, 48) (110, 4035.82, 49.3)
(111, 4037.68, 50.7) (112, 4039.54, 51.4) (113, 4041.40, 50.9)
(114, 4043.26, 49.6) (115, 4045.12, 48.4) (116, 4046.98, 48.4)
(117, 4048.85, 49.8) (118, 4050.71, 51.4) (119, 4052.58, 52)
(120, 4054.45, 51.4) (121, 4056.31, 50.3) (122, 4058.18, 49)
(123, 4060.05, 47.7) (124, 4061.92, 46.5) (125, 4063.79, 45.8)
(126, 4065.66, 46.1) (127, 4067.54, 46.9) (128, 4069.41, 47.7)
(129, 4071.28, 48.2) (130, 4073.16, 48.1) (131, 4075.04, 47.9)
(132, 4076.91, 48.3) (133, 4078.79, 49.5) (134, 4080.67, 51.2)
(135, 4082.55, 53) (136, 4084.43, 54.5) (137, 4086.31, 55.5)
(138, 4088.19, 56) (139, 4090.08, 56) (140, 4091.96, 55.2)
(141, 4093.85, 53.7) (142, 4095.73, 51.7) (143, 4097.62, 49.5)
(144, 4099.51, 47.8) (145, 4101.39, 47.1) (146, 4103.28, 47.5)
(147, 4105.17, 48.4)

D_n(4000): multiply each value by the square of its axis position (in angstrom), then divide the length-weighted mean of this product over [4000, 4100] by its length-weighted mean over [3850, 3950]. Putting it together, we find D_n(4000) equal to 2.03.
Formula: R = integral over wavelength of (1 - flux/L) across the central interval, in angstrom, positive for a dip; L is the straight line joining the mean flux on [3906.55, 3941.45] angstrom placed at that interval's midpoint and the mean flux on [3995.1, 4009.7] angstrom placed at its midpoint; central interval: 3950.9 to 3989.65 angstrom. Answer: 7.7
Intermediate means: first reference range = 26.8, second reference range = 49.7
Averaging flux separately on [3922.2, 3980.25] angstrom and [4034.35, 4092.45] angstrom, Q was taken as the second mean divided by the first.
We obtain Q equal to 1.90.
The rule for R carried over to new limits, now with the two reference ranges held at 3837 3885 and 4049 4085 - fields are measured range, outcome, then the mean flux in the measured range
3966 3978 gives 4.14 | 24.4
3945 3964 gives 1.46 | 32.2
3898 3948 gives 4.15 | 28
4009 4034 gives -4.70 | 51.6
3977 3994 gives -2.04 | 43.6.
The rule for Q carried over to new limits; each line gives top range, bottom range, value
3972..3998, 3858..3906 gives 1.53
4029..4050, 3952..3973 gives 1.84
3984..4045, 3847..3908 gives 1.89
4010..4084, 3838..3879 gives 2.17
